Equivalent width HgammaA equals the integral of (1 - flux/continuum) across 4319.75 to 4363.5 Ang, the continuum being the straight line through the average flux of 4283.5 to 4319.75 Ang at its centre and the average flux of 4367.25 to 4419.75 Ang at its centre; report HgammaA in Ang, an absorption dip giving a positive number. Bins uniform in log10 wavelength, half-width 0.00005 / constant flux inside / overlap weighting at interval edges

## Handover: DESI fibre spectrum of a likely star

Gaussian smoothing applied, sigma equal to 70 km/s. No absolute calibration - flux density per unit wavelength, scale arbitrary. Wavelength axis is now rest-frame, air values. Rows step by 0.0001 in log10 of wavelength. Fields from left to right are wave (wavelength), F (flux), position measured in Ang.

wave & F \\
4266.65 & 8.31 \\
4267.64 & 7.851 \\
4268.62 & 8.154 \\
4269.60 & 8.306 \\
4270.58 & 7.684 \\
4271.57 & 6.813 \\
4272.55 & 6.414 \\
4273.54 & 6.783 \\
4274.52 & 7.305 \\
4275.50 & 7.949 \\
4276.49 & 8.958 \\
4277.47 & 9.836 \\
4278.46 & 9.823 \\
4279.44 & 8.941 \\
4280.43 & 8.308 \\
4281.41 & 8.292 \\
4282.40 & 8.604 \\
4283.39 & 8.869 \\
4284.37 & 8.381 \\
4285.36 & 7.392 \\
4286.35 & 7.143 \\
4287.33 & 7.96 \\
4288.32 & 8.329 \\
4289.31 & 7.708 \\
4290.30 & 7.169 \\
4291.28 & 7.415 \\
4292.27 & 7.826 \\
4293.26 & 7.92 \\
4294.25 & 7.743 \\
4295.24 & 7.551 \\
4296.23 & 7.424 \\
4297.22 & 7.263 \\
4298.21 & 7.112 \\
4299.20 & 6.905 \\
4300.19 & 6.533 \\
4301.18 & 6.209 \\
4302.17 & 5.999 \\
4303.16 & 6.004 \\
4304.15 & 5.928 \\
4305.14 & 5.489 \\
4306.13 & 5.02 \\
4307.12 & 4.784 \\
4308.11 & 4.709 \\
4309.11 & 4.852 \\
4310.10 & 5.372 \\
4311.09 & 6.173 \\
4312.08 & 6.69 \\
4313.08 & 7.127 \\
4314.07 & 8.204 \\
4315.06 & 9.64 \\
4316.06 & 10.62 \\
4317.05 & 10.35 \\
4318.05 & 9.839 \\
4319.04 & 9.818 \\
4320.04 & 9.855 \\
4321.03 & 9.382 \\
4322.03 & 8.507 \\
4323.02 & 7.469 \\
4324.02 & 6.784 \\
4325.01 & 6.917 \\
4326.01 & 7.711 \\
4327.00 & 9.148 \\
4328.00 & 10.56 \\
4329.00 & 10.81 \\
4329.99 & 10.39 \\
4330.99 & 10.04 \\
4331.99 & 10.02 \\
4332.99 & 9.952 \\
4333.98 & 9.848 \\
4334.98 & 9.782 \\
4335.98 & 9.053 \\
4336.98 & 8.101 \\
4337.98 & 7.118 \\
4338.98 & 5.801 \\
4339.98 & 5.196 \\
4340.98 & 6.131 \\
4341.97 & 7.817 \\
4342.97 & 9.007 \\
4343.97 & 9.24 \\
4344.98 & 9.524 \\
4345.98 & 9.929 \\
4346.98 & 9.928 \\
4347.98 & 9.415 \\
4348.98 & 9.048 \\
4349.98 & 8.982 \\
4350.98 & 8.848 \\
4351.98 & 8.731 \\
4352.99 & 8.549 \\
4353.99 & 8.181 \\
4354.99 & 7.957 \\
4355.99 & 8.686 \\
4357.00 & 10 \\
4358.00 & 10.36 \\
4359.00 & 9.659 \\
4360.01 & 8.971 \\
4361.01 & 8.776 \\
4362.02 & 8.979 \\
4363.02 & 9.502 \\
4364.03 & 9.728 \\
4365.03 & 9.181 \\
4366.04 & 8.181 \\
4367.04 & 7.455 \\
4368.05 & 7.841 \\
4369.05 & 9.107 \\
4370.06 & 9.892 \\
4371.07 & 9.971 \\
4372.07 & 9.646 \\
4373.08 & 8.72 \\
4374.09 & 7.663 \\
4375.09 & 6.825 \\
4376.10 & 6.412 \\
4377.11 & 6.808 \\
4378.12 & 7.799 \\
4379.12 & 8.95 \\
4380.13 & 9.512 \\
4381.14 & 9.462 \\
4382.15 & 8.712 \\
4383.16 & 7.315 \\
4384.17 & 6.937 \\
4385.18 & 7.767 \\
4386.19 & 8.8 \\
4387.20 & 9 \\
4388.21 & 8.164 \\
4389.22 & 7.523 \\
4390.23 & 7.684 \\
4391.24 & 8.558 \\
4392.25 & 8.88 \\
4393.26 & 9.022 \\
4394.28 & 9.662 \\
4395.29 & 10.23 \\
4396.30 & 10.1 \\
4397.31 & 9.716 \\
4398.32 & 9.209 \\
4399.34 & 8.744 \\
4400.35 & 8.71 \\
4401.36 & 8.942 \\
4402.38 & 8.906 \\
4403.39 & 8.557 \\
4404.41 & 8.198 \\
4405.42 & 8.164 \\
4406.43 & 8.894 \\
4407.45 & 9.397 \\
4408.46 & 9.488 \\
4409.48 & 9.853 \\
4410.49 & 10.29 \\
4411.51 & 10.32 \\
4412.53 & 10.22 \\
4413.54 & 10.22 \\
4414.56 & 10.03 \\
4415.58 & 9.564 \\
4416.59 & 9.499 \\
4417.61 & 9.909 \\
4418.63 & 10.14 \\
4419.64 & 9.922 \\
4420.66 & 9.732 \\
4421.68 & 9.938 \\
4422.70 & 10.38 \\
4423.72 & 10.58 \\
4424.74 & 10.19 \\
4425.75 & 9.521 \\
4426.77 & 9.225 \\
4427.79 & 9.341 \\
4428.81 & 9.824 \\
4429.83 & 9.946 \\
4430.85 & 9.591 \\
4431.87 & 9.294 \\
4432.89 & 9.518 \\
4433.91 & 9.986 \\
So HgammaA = -4.7 Ang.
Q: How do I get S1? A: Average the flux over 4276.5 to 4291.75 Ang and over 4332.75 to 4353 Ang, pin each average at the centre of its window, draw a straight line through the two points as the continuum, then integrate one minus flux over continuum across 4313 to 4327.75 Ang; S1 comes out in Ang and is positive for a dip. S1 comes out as -0.7 Ang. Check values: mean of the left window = 8.3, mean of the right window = 8.55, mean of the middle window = 8.84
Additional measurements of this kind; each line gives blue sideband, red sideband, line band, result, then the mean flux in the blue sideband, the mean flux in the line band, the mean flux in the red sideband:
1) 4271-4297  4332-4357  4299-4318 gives 3.43 Ang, 7.95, 6.74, 8.59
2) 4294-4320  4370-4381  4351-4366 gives -1.88 Ang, 7.1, 9.05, 8.36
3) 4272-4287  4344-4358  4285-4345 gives 5.97 Ang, 8.2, 7.8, 9.11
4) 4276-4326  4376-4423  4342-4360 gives -1.71 Ang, 7.62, 9.13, 9.04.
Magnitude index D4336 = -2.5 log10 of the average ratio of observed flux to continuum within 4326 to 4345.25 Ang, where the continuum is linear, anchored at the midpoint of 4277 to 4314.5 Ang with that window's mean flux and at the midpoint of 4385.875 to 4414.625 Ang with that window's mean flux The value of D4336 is -0.11 mag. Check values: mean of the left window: 7.18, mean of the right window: 9.14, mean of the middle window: 8.78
